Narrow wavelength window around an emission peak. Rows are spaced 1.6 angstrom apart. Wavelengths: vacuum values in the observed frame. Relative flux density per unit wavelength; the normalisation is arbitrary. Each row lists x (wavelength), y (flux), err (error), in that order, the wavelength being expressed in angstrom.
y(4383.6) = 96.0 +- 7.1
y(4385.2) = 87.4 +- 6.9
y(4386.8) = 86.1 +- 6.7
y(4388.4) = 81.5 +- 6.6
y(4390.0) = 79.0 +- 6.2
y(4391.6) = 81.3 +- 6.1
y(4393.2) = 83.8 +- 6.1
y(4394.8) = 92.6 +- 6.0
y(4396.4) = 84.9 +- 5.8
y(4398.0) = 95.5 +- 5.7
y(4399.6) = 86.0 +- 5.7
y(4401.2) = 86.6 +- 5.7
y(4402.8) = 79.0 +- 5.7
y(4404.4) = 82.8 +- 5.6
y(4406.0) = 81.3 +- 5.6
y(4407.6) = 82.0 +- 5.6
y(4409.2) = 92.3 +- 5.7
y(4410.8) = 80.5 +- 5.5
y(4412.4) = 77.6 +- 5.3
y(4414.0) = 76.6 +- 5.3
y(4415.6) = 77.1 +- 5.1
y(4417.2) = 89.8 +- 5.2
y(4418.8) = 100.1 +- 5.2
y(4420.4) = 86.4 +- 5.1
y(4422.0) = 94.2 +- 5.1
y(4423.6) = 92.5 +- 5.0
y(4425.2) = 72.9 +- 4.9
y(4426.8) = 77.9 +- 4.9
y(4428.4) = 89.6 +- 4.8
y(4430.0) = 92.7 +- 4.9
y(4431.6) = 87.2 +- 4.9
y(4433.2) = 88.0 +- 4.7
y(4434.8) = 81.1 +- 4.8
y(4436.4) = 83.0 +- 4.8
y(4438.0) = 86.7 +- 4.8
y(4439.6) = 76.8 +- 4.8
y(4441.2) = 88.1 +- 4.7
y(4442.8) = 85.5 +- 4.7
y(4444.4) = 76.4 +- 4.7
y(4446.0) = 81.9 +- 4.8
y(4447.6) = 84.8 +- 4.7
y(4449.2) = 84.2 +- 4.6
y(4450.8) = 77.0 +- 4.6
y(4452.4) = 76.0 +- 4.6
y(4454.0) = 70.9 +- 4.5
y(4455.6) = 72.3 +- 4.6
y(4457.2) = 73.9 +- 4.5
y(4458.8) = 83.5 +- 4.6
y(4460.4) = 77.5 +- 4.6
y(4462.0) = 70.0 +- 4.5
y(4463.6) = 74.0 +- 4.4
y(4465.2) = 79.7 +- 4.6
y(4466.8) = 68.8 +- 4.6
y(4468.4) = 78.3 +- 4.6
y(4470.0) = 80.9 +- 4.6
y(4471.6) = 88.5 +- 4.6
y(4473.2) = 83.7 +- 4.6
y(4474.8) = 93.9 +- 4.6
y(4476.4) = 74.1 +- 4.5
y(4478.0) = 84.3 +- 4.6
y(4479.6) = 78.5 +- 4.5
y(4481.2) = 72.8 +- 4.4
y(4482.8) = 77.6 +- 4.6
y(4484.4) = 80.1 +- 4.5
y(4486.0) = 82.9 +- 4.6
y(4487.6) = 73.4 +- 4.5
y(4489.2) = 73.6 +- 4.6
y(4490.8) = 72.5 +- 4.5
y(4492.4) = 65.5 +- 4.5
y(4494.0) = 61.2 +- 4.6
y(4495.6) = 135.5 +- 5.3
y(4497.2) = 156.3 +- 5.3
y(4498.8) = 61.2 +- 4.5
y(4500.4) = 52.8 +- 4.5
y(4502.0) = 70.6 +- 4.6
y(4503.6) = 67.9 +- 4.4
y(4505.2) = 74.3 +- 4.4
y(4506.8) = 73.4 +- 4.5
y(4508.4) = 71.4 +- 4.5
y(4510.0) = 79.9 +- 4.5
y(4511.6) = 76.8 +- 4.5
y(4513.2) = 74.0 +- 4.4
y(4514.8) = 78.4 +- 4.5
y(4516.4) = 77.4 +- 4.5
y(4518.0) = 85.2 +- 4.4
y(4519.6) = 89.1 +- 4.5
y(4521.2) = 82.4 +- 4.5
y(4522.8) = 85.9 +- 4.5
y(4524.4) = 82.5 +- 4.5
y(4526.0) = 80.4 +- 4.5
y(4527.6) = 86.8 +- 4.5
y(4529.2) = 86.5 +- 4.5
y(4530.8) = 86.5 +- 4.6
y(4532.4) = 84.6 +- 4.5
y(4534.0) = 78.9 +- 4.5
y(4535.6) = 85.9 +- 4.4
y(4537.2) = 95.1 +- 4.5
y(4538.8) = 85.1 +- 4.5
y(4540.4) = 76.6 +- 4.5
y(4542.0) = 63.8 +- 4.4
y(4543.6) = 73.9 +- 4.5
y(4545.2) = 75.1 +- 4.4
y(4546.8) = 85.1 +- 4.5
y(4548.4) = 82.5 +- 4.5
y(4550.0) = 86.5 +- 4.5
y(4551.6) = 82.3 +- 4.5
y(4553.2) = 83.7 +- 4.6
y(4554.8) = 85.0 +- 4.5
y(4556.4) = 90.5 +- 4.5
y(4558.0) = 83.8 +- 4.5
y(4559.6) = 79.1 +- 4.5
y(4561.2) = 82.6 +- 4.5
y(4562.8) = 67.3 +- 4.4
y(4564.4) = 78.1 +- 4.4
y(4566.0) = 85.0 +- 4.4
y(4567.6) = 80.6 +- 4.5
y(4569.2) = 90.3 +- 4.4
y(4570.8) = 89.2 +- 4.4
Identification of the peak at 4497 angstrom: Hgamma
